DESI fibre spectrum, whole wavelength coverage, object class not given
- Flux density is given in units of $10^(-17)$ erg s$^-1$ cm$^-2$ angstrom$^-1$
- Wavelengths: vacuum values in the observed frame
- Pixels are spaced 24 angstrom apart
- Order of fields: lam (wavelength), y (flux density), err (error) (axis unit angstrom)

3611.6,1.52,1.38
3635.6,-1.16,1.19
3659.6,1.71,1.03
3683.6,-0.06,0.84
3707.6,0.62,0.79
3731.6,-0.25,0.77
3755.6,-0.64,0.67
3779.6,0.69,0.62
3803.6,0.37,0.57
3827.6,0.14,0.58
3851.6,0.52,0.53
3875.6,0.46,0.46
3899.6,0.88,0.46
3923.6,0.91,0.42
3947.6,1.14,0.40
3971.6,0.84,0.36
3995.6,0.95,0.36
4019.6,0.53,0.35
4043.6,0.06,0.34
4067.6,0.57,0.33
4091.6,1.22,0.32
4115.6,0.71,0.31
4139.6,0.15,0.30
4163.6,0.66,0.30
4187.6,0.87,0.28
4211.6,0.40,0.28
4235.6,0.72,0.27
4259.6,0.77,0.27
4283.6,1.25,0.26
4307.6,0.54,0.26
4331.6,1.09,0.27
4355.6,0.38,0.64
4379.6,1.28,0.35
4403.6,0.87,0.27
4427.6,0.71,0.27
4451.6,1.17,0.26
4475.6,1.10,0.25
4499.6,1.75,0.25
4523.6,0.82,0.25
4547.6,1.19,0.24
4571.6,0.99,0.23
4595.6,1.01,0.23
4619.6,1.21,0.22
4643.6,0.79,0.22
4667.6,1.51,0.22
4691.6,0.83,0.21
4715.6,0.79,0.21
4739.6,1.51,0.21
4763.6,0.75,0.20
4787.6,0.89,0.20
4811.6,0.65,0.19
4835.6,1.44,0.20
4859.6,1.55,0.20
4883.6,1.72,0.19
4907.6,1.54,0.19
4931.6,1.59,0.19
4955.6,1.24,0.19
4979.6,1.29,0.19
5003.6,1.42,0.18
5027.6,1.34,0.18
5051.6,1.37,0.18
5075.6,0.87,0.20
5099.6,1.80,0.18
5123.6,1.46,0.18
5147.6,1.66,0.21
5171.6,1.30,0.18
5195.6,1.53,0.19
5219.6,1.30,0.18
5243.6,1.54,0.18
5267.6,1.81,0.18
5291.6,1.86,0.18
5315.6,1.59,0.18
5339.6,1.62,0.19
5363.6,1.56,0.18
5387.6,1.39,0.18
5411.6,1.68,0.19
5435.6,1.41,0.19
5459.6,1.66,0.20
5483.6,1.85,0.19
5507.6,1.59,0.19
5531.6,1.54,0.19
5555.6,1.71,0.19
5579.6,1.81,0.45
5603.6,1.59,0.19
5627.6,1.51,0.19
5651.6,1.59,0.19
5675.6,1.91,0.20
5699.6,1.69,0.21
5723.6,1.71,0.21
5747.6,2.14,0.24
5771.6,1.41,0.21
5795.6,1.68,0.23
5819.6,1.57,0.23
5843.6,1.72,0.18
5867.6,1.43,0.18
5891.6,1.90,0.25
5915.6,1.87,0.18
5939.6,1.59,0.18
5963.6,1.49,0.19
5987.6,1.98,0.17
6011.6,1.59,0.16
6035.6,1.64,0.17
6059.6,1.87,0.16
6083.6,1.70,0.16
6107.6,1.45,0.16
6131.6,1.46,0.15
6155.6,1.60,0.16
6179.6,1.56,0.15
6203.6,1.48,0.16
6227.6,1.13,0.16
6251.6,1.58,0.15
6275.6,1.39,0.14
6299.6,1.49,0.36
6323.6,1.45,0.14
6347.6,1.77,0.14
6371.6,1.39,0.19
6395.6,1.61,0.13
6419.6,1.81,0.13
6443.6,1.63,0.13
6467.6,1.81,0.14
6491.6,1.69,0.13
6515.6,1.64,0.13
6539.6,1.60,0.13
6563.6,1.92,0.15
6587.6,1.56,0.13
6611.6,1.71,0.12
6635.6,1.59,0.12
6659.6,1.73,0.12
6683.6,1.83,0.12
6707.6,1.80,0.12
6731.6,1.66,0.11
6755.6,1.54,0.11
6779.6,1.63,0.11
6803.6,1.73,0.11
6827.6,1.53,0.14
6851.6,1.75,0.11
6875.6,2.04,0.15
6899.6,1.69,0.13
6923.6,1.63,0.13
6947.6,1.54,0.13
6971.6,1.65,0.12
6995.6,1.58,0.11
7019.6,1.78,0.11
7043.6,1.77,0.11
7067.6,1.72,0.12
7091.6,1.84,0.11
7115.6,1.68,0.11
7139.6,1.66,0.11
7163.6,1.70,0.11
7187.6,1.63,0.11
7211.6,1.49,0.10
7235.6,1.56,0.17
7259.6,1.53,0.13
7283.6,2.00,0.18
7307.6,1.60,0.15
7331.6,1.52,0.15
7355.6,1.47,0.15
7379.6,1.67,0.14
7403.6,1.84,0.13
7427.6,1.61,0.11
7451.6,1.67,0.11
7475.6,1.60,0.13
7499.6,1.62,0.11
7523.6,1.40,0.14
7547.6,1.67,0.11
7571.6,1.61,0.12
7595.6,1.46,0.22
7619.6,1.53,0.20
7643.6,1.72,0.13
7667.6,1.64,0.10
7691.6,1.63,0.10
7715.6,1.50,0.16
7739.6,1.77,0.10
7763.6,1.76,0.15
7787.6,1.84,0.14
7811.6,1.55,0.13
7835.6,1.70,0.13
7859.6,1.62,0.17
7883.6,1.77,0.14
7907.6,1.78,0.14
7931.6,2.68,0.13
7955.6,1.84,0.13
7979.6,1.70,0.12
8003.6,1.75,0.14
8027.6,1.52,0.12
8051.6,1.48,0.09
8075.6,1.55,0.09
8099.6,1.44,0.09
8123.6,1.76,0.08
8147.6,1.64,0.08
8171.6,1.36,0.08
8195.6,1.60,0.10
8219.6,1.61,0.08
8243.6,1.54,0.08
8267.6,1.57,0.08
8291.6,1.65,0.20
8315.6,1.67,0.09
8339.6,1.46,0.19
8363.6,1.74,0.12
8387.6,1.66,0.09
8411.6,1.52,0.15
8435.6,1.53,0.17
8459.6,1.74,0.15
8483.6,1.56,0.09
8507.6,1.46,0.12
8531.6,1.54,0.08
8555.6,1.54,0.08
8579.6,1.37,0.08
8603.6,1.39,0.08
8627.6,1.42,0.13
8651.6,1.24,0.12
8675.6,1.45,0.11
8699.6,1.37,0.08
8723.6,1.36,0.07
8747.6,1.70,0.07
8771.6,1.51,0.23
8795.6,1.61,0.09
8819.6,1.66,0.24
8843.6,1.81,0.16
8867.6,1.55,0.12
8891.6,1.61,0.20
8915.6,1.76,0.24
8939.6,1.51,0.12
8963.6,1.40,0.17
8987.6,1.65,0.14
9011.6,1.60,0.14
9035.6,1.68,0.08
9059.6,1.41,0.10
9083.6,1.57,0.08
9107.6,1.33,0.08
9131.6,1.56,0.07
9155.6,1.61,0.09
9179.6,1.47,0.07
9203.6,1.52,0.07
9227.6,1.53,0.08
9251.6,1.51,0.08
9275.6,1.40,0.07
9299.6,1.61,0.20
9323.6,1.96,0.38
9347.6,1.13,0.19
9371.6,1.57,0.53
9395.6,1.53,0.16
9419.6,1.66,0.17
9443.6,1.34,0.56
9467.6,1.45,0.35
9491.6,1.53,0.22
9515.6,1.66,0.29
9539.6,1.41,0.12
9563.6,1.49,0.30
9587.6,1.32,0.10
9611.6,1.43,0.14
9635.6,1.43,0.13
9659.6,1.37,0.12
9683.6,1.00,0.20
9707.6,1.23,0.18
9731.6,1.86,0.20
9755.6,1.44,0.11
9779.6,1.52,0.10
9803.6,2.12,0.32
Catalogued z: 0.209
